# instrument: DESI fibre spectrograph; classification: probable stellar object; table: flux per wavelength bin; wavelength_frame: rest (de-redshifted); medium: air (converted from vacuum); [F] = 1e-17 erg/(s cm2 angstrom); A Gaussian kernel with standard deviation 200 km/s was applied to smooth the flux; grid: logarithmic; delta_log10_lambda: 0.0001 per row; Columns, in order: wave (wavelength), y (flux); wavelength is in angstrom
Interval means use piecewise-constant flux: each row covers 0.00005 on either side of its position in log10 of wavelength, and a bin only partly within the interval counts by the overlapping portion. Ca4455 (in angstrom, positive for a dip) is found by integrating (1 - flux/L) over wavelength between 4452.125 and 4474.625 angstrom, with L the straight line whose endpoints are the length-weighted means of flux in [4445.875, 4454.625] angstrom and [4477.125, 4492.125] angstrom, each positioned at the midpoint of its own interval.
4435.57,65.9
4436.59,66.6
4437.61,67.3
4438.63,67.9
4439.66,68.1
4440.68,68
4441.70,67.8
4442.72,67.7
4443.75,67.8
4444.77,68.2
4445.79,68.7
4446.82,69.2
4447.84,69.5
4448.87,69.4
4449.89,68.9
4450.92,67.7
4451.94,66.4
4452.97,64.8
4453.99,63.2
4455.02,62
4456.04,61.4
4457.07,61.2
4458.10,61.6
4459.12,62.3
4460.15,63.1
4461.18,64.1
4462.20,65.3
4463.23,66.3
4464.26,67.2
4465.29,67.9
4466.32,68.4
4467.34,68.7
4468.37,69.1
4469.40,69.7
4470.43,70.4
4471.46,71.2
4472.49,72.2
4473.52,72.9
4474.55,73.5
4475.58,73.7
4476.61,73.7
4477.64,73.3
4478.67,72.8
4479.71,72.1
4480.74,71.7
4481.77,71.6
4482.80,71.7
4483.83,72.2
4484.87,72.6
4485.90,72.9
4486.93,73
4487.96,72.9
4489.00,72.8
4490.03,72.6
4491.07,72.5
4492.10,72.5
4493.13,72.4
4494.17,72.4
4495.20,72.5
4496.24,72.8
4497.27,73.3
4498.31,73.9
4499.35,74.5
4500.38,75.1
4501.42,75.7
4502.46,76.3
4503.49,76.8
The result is 0.9 angstrom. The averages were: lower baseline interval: 67.3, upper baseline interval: 72.5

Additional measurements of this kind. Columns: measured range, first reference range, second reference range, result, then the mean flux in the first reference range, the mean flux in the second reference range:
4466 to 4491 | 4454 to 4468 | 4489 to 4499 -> -1.1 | 64.6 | 72.8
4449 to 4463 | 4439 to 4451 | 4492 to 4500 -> 1.1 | 68.4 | 73.1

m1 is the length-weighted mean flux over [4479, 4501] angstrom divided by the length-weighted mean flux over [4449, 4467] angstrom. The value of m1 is 1.12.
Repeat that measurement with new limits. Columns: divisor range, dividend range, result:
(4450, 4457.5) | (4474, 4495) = 1.13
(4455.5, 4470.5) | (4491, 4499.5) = 1.11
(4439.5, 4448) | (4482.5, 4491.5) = 1.06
